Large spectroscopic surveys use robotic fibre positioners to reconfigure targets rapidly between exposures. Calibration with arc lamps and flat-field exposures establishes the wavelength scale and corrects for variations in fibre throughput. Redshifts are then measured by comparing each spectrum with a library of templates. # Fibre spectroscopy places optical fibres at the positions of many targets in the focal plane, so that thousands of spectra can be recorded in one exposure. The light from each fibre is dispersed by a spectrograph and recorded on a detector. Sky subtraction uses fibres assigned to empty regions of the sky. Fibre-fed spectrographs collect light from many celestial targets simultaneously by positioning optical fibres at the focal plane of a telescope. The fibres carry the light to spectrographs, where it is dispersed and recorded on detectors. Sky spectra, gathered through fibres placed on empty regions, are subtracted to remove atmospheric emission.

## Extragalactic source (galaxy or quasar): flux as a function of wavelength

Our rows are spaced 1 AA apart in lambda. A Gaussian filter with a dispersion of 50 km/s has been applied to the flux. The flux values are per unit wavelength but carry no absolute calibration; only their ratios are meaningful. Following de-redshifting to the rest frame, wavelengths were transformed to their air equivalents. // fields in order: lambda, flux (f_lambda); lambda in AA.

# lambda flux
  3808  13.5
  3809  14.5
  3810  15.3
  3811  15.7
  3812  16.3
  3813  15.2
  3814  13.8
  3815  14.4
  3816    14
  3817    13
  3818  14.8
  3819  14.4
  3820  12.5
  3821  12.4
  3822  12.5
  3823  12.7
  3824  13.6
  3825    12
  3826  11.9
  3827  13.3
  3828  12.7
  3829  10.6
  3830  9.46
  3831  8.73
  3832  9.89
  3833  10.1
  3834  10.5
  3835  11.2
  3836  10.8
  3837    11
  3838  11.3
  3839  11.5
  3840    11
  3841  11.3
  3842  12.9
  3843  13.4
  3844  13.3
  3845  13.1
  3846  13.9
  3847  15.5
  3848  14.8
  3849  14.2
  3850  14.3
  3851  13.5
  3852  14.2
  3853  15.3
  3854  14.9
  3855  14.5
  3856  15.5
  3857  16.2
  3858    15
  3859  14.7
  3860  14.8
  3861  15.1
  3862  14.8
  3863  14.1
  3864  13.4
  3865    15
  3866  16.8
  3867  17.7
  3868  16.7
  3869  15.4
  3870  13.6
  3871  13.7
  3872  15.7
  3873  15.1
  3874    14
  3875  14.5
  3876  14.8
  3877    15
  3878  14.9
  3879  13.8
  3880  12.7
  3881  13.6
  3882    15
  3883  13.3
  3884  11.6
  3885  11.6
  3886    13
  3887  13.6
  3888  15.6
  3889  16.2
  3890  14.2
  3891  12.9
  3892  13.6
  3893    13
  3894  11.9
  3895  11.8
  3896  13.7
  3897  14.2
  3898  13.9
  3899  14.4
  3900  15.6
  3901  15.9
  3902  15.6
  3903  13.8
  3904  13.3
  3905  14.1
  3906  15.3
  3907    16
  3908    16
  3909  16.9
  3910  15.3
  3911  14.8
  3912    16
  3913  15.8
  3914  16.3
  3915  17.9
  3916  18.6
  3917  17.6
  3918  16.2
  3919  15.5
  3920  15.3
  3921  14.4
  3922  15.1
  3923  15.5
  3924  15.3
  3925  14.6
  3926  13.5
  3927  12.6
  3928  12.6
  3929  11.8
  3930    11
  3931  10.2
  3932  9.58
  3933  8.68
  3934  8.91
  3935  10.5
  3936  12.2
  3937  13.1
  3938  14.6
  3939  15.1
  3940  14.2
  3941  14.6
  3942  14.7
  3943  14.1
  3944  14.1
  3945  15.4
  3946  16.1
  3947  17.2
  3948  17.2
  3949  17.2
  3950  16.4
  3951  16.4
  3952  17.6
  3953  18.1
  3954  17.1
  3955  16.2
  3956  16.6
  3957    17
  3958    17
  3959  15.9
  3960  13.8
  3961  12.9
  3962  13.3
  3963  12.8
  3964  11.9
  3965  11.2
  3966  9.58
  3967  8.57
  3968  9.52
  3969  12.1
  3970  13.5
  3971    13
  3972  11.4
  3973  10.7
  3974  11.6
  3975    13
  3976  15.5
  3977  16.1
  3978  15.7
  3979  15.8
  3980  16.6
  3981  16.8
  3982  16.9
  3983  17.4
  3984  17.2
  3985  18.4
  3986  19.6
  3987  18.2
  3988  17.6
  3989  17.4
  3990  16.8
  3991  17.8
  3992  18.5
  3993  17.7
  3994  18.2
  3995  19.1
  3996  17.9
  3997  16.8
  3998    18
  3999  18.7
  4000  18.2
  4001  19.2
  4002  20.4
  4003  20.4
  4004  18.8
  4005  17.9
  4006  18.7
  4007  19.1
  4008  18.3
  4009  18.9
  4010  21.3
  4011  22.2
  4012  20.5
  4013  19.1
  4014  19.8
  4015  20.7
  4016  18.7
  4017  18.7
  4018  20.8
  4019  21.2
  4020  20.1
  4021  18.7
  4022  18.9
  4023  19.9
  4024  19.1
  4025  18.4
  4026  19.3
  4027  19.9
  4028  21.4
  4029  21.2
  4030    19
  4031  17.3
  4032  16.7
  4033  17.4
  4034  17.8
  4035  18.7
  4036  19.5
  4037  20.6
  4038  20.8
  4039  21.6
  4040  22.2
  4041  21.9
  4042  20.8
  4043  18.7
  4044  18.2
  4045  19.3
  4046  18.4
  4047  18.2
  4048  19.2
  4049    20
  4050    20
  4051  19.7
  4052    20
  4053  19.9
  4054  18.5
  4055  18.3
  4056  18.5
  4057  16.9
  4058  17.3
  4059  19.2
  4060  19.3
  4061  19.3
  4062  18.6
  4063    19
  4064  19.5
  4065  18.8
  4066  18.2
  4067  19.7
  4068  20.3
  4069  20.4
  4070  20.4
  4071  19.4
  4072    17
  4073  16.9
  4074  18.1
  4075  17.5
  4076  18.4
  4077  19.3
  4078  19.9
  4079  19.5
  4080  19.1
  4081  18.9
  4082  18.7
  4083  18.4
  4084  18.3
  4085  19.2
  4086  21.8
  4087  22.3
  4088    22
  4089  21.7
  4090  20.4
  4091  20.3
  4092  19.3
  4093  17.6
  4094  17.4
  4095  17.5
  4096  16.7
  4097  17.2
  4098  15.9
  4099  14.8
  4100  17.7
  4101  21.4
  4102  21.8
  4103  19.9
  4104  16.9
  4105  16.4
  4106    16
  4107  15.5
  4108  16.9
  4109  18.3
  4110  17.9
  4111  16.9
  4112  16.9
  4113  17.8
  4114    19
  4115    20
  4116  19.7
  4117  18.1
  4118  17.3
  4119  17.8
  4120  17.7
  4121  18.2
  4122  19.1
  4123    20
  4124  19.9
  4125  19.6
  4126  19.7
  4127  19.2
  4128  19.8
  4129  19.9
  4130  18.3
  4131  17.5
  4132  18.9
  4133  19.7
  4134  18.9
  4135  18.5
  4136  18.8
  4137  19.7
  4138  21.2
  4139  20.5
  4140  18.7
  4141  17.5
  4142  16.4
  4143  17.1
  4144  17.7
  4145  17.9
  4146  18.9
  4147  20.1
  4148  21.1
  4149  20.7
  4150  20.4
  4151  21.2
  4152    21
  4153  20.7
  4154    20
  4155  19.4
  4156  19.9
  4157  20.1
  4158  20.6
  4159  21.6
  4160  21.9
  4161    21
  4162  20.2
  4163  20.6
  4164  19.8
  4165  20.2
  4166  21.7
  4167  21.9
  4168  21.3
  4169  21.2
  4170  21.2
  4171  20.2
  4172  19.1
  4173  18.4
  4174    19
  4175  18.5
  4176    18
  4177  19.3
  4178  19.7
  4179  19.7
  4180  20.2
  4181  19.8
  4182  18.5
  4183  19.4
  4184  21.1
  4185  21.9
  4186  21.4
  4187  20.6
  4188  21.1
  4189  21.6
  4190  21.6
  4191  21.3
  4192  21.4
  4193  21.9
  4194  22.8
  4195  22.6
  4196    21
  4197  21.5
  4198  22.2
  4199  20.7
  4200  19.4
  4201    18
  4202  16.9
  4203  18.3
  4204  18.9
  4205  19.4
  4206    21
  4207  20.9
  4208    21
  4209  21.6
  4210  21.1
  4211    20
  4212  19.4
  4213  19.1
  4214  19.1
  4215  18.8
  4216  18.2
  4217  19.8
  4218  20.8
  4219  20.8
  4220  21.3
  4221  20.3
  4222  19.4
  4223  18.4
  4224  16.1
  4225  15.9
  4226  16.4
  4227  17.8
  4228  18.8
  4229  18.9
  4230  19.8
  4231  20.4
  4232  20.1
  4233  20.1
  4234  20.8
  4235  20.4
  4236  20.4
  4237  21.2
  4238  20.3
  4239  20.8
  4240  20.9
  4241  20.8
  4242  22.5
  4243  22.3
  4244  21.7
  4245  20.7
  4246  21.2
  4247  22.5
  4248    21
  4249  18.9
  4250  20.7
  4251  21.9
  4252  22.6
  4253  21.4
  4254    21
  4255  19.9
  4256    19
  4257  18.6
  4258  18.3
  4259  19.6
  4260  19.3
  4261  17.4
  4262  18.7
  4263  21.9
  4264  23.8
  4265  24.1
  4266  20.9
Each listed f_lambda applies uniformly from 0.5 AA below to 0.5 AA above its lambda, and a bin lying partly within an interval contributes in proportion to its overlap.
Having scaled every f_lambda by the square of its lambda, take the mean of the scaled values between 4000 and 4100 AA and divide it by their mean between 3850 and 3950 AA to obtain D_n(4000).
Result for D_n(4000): 1.43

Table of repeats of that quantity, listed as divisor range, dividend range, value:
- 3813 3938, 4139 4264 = 1.72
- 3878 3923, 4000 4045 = 1.42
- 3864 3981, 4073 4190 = 1.50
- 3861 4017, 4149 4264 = 1.50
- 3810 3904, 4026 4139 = 1.55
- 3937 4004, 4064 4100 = 1.27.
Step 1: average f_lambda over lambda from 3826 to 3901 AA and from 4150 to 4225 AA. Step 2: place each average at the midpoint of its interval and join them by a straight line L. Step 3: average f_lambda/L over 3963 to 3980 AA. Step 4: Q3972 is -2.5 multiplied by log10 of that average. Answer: 0.25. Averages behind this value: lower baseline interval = 13.6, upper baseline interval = 20.2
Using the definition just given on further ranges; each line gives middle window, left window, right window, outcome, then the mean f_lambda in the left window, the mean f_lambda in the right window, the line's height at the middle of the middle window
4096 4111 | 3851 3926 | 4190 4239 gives 0.04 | 14.8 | 19.9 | 18.2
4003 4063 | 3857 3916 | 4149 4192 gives -0.10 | 14.7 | 20.4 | 17.6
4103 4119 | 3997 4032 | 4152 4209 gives 0.13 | 19.4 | 20.4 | 20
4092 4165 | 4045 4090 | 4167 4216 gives 0.05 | 19.2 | 20.2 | 19.7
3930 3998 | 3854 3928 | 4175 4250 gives 0.08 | 14.7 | 20.2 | 16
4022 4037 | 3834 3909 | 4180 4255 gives -0.13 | 14.1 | 20.3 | 16.9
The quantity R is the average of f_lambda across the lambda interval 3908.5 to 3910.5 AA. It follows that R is 16.1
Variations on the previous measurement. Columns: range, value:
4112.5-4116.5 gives 19.1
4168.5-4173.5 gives 20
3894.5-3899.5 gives 13.6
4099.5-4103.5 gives 20.2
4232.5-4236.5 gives 20.4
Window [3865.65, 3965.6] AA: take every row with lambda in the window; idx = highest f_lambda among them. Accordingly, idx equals 18.6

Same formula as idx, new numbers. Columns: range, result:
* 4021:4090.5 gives 22.3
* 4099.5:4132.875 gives 21.8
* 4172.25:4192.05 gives 21.9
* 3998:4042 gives 22.2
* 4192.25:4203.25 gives 22.8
